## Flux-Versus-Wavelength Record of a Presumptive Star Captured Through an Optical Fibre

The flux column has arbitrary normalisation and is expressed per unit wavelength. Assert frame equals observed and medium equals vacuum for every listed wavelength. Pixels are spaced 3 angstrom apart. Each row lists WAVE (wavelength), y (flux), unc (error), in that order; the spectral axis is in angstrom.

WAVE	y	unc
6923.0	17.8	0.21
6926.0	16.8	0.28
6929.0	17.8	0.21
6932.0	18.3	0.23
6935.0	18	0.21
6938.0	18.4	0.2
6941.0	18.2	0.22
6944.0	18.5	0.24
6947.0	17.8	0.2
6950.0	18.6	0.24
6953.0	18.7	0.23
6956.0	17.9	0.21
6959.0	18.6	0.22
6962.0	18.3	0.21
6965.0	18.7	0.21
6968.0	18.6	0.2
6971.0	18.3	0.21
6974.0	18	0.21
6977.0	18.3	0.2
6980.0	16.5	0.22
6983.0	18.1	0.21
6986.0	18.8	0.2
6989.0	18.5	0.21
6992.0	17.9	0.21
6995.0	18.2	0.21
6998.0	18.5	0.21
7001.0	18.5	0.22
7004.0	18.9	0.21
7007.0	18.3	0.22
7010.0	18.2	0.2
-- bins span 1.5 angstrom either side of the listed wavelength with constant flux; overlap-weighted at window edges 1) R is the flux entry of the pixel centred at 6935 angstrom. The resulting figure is 18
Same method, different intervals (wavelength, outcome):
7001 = 18.5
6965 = 18.7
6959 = 18.6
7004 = 18.9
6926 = 16.8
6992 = 17.9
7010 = 18.2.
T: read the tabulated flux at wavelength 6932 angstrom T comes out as 18.3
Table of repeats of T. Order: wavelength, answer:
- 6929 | 17.8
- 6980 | 16.5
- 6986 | 18.8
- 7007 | 18.3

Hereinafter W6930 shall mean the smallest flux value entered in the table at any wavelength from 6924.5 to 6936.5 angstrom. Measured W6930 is 16.8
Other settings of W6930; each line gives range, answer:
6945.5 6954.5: 17.8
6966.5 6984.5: 16.5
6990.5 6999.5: 17.9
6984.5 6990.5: 18.5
